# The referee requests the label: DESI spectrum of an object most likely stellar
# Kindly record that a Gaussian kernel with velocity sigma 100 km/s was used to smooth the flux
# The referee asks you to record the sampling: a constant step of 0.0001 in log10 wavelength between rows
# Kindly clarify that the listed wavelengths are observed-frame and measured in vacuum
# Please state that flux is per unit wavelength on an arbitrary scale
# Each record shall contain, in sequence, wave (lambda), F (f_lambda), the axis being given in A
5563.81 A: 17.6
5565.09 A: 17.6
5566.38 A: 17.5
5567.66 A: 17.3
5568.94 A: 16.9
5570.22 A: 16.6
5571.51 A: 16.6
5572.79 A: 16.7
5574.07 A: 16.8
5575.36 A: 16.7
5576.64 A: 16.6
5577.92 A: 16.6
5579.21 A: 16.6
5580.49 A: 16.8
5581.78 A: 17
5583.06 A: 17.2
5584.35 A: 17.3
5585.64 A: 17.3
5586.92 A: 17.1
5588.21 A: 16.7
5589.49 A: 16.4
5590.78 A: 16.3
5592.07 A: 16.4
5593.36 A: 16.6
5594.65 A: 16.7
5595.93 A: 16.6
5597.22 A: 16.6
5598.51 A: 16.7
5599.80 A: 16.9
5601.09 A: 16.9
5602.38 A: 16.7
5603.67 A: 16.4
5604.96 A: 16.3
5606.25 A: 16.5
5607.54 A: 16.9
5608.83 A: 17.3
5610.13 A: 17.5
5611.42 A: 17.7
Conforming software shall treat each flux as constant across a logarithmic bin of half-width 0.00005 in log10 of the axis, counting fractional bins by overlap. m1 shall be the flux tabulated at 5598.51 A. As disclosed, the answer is 16.7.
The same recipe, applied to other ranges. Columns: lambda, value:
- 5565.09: 17.6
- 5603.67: 16.4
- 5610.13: 17.5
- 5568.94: 16.9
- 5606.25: 16.5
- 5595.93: 16.6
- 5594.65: 16.7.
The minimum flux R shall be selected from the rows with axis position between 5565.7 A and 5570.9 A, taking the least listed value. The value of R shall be 16.6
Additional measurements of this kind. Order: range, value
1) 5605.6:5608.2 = 16.5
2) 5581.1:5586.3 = 17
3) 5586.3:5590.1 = 16.4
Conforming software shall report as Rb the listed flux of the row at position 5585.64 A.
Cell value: 17.3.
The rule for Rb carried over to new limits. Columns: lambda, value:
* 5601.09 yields 16.9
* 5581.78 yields 17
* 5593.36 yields 16.6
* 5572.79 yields 16.7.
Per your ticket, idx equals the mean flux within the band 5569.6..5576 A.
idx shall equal 16.7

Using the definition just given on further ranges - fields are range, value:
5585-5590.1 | 16.9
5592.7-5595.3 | 16.7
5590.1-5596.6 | 16.5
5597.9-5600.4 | 16.8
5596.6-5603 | 16.8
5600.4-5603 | 16.8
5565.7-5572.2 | 17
